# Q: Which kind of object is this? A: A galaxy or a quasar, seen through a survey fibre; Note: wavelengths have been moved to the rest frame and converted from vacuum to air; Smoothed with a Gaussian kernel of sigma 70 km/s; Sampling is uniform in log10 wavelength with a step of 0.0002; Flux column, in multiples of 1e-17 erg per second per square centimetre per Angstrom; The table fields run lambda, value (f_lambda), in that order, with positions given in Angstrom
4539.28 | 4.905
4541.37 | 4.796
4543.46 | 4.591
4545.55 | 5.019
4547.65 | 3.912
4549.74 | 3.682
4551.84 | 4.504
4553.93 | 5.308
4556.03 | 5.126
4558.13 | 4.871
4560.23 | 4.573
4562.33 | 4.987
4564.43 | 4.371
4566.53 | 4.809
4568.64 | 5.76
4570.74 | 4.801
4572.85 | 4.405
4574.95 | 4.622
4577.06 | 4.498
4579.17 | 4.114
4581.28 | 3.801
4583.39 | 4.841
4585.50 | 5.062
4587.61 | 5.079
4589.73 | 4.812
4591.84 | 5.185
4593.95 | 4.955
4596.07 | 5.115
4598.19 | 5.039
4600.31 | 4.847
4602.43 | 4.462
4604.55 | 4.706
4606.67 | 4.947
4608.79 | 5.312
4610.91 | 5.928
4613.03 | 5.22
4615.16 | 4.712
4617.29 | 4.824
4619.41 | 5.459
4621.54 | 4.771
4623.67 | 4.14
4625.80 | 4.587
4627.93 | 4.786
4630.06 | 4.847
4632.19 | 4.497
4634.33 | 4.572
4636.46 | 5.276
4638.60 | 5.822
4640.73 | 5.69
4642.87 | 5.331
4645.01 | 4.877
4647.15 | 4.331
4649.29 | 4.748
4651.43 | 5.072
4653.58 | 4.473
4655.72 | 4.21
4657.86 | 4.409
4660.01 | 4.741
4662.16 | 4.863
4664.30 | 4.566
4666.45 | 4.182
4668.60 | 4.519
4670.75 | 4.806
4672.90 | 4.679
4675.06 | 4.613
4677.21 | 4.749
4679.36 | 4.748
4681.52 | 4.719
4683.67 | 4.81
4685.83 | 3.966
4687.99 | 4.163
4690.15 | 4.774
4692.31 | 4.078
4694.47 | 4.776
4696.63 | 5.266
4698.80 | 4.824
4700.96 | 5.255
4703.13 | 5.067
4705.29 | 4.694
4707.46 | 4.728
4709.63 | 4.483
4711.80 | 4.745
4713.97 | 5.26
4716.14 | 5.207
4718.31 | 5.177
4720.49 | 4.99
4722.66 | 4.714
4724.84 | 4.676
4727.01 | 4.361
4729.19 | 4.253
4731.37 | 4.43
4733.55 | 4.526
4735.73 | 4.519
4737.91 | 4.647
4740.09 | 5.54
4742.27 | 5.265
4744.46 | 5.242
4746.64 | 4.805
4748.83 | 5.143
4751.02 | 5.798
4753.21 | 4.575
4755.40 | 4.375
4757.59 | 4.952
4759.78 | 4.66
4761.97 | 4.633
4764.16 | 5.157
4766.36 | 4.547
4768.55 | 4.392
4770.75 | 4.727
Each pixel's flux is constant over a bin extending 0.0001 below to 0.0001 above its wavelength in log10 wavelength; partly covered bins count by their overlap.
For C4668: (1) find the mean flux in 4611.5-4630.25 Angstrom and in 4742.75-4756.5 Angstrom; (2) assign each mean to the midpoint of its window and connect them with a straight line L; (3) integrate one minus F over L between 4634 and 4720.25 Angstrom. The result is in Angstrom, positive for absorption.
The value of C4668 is 2.2 Angstrom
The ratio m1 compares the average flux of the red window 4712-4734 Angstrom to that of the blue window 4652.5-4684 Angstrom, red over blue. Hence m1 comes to 1.04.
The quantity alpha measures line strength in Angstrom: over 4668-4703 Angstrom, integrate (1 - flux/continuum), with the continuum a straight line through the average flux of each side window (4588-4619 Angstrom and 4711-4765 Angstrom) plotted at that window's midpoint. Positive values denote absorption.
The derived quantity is 1.7 Angstrom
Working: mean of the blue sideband 5.02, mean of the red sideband 4.87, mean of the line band 4.68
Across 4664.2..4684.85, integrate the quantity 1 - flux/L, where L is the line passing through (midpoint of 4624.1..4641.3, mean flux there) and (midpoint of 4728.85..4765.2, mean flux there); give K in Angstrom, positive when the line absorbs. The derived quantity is 1.2 Angstrom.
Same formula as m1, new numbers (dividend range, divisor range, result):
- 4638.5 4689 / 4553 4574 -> 0.96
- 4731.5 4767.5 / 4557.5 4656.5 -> 1.01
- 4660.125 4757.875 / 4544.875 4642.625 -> 0.98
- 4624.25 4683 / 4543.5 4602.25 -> 1.01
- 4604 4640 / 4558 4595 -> 1.05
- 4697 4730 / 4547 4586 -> 1.04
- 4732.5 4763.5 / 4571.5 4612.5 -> 1.02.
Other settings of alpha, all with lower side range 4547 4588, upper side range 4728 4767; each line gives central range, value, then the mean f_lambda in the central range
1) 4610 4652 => -2.2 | 4.97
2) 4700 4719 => -0.6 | 4.95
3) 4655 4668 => 0.7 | 4.5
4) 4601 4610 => -0.3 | 4.88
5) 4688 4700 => 0.2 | 4.7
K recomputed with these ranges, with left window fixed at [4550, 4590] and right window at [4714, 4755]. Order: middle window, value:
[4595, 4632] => -1.1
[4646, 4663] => 0.7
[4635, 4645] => -1.3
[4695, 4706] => -0.4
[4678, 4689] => 0.8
